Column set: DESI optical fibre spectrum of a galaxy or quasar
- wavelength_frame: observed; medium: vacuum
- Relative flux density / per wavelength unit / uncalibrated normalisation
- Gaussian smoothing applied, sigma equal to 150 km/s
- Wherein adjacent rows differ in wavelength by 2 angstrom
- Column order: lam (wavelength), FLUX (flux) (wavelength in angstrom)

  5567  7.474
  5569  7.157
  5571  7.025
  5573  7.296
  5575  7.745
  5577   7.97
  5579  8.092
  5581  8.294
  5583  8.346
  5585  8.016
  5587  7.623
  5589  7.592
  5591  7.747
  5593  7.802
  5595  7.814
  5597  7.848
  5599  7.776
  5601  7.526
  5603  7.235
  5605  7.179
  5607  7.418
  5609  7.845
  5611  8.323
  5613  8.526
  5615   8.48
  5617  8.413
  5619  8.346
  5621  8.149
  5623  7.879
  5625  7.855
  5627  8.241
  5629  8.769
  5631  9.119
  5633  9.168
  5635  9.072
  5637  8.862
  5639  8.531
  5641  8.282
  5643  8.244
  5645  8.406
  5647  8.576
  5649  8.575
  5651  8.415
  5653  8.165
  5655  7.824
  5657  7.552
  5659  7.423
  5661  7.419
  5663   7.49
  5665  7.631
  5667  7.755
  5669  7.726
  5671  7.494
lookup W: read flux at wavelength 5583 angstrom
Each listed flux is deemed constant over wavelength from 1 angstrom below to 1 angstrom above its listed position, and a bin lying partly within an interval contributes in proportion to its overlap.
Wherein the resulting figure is 8.346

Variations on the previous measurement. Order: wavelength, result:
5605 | 7.179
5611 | 8.323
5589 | 7.592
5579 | 8.092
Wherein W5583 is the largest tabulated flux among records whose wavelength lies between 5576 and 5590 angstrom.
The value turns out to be 8.346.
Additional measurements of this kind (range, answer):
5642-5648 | 8.576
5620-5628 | 8.241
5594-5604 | 7.848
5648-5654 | 8.575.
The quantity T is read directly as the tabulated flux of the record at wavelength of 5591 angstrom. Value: 7.747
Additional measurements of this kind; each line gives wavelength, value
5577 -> 7.97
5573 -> 7.296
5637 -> 8.862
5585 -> 8.016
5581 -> 8.294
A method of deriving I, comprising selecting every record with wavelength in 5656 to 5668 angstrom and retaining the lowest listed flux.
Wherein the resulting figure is 7.419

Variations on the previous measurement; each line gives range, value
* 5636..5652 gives 8.244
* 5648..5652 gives 8.415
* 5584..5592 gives 7.592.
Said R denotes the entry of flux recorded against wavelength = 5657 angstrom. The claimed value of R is 7.552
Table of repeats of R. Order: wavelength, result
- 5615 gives 8.48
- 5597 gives 7.848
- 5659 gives 7.423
